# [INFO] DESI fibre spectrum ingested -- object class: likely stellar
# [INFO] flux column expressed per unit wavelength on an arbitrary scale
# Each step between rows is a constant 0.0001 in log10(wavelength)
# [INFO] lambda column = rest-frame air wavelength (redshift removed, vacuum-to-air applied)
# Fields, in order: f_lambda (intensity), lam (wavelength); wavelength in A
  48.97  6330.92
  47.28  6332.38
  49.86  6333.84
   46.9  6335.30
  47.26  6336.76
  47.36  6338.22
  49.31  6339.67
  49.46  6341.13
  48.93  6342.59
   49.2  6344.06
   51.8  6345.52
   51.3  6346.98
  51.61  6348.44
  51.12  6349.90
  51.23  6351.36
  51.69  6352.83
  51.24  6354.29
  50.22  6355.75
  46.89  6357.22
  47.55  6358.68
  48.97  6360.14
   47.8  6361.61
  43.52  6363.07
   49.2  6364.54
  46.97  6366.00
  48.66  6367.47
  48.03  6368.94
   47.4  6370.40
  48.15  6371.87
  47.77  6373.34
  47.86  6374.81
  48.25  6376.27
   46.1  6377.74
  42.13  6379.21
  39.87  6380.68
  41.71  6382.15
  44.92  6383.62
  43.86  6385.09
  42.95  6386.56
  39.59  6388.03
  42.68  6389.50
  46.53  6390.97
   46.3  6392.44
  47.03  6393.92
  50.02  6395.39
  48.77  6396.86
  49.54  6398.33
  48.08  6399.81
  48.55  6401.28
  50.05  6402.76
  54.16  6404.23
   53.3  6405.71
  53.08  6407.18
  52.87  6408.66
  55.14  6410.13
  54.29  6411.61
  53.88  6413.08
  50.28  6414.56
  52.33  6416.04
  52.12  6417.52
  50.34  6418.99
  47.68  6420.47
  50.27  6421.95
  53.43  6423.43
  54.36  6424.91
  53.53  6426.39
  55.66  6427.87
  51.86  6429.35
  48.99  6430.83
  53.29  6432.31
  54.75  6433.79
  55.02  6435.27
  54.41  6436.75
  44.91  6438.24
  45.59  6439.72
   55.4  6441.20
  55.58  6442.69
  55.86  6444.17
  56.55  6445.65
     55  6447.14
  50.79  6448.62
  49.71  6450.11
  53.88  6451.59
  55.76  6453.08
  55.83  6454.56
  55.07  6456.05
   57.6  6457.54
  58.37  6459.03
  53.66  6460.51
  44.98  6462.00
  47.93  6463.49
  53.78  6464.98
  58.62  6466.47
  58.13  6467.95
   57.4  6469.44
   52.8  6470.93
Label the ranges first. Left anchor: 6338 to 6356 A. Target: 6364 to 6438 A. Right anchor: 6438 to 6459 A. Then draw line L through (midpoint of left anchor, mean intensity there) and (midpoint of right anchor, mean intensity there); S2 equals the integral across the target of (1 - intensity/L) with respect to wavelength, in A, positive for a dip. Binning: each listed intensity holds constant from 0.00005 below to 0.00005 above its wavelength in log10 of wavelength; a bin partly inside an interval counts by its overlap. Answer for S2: 4.2 A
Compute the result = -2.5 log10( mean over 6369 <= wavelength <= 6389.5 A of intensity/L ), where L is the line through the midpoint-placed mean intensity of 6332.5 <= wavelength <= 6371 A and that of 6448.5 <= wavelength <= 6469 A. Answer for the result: 0.13 mag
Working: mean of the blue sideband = 49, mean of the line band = 44.7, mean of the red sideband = 54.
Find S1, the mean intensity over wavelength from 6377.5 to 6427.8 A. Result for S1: 48.9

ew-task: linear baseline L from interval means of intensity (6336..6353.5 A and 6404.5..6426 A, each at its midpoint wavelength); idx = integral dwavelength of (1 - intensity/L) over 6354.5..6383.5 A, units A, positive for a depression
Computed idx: 2.3 A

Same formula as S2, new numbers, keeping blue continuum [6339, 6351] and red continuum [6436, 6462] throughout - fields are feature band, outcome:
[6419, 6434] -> 0.18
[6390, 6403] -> 0.94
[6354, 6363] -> 0.44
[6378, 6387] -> 1.53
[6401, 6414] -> -0.17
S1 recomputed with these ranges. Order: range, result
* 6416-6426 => 51.5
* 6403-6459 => 53.1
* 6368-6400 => 45.8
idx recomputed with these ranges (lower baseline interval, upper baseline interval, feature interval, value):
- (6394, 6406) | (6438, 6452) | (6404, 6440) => -0.72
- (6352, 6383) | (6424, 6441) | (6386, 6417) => 0.15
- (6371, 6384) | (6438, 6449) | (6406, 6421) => -0.89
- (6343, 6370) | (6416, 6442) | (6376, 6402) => 2.63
